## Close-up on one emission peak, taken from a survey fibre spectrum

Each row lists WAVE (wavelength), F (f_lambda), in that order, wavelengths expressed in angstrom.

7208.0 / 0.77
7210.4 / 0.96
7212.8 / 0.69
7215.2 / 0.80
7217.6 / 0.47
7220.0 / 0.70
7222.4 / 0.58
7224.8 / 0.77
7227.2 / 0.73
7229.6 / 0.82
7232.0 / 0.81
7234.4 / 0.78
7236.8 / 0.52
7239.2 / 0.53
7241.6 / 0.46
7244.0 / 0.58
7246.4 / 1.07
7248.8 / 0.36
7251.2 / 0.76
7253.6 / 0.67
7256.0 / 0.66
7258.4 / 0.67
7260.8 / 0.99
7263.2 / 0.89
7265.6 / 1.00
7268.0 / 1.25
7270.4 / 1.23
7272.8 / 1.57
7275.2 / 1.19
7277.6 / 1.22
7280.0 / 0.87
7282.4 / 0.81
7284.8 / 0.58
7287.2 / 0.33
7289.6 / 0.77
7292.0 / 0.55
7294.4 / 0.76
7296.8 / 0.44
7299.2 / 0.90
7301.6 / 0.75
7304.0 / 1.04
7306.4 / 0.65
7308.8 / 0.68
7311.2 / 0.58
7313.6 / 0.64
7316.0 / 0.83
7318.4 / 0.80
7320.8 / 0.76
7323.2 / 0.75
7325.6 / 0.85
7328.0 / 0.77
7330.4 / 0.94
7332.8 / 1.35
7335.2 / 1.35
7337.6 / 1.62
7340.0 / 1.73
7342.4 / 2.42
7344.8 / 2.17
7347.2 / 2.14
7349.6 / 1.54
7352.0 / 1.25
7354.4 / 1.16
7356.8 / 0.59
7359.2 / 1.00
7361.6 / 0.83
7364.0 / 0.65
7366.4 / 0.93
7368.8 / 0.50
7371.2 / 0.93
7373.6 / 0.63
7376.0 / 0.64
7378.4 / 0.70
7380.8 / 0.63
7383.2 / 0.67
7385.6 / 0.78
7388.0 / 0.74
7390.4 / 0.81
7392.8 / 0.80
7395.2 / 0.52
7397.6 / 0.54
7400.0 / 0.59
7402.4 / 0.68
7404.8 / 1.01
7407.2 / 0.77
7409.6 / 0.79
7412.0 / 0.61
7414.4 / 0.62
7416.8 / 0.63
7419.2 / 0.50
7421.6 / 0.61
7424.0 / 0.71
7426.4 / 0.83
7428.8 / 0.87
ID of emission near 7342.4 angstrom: [O III] 5007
